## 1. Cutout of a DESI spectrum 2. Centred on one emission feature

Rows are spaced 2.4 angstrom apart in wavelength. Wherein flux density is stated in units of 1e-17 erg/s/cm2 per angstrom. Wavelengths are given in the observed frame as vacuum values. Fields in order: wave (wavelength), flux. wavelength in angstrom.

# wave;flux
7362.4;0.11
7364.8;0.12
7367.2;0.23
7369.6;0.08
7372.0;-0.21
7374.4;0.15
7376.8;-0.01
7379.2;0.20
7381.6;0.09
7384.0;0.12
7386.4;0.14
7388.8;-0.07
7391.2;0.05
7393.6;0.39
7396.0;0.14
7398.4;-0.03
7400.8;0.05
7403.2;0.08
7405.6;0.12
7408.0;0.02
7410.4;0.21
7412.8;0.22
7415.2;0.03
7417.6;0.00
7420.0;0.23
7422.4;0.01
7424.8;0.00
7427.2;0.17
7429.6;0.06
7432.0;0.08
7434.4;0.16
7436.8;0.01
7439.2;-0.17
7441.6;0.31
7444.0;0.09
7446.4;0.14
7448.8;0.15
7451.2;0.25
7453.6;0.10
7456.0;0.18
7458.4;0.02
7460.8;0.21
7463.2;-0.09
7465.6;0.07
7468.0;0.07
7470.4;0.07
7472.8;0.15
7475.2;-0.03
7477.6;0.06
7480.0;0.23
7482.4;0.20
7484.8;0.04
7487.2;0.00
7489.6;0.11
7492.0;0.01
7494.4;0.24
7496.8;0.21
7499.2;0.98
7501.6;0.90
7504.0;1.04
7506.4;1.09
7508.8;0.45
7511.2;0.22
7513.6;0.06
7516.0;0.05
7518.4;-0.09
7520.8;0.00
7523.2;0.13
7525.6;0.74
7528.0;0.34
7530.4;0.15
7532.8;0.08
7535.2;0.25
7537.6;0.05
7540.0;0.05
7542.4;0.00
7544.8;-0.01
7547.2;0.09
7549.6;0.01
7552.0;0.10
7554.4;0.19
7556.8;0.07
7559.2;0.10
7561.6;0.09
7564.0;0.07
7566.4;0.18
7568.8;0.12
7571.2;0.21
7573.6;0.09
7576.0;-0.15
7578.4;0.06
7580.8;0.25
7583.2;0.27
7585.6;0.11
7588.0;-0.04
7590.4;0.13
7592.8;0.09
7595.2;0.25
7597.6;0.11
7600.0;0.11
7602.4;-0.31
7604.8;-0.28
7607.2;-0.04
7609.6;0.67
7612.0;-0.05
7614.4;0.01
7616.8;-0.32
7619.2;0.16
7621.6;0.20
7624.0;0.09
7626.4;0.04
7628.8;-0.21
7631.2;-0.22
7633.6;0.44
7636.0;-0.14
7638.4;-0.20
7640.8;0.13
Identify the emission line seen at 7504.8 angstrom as [O II]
